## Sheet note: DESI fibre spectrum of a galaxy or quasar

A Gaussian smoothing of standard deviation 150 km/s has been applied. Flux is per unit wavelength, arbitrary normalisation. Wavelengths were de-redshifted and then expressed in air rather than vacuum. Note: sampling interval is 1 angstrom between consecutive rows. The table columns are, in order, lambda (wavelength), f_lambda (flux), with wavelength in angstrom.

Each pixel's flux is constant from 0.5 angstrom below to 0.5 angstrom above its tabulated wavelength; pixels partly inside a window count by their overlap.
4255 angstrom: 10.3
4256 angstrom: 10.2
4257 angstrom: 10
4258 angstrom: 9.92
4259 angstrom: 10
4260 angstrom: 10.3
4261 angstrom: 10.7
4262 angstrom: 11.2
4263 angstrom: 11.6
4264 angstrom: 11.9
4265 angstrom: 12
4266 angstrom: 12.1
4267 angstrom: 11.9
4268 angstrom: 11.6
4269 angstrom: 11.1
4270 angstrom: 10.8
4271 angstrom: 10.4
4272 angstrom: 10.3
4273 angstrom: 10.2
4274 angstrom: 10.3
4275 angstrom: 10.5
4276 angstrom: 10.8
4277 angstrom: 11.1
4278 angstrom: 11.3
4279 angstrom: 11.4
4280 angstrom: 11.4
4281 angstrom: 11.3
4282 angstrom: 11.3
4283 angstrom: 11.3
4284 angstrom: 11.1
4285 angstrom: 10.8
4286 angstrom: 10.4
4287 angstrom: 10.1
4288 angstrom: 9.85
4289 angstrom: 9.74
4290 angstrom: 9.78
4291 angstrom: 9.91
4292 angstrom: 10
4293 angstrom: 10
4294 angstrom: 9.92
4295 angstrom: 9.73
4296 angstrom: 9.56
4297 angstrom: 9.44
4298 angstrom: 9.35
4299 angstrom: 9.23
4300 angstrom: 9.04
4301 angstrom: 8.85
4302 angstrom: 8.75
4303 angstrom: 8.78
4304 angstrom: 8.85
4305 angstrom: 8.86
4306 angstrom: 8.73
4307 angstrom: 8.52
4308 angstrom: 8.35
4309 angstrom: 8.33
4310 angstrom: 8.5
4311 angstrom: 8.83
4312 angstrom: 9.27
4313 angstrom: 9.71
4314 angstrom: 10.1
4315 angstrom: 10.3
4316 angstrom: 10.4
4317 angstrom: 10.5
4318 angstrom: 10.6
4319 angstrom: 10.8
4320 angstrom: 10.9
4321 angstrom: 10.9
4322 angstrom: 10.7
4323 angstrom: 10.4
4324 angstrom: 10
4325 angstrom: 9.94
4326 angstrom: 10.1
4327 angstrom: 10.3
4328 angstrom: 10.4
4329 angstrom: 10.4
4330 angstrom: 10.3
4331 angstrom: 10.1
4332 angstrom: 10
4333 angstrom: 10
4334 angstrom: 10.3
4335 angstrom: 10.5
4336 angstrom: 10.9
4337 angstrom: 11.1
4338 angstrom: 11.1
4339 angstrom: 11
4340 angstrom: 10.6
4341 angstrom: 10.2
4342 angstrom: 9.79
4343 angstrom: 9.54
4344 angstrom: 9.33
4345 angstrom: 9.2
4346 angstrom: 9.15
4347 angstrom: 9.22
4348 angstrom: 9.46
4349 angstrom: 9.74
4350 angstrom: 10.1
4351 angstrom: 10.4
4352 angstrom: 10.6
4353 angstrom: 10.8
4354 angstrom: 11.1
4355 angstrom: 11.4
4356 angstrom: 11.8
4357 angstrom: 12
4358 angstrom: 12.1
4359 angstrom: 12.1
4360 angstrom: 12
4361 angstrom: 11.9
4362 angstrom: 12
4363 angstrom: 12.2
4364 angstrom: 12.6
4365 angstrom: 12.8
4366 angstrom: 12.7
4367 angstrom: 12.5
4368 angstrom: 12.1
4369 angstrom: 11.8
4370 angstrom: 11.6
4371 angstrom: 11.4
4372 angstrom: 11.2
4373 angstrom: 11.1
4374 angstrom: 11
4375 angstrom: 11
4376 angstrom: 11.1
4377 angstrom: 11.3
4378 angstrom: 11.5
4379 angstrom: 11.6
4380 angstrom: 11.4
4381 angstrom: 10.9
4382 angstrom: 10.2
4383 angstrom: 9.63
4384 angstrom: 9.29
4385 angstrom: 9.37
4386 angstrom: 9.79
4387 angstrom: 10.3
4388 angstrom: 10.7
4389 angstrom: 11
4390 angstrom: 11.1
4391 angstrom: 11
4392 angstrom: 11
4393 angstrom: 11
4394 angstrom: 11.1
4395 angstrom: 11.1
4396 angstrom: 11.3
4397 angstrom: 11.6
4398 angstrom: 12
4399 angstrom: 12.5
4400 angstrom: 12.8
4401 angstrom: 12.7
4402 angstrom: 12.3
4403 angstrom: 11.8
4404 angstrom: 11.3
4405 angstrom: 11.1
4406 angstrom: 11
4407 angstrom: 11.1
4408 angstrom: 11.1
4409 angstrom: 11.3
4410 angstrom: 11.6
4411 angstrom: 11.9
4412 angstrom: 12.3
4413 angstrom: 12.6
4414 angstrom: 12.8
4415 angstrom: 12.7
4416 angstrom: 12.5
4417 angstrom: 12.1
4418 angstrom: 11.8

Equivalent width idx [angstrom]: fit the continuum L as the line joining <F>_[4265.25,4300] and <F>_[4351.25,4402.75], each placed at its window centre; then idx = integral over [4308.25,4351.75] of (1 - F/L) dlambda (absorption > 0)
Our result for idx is 3.52 angstrom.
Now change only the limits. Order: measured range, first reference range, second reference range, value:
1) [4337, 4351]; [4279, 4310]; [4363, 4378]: 1.4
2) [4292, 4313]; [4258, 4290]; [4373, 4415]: 3.6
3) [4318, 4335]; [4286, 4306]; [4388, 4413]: -0.5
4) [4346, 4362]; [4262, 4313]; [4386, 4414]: 0.0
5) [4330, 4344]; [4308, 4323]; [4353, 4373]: 0.6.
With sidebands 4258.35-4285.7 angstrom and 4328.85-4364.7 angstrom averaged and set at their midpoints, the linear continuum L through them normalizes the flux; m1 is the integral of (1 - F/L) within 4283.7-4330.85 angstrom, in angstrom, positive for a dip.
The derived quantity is 4.8 angstrom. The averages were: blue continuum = 11.1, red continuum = 10.7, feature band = 9.77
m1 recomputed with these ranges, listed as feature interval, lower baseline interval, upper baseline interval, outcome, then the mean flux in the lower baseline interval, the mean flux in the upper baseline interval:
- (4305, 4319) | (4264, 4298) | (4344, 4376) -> 1.9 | 10.6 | 11.2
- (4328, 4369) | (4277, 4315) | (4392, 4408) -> -0.7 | 9.77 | 11.6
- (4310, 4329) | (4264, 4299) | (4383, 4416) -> 1.2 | 10.6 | 11.4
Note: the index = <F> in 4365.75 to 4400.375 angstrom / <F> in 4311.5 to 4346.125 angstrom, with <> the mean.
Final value 1.1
